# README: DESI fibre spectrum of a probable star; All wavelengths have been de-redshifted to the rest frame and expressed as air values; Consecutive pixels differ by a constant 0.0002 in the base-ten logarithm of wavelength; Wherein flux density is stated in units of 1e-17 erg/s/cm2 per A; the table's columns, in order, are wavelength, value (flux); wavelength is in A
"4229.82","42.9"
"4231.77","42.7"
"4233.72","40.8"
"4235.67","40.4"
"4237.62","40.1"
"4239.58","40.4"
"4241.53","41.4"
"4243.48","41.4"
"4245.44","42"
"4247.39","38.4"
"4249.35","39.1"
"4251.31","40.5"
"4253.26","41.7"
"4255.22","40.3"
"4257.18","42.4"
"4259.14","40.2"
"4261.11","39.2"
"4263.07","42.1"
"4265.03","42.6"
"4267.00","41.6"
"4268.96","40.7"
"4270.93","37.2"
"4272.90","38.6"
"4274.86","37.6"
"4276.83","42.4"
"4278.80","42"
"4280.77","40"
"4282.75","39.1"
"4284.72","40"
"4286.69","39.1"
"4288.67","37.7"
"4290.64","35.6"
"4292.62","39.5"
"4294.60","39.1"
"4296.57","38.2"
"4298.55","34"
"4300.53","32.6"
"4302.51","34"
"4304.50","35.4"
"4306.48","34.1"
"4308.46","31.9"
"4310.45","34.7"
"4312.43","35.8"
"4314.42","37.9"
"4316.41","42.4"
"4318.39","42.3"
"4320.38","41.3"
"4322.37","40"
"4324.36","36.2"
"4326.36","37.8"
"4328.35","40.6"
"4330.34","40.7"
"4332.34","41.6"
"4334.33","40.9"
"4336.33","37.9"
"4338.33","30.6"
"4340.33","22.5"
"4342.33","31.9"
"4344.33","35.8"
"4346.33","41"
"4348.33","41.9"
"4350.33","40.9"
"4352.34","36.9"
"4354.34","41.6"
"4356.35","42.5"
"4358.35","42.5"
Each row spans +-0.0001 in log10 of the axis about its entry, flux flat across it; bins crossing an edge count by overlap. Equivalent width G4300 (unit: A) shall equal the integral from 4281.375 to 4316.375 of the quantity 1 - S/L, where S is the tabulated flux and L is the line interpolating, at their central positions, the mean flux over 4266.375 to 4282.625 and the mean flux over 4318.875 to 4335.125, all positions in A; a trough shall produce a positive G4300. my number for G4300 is 2.9 A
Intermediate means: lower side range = 39.9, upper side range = 39.9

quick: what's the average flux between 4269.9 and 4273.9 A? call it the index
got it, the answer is 37.9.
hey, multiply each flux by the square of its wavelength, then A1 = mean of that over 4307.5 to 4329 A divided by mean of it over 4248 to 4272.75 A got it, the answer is 1.0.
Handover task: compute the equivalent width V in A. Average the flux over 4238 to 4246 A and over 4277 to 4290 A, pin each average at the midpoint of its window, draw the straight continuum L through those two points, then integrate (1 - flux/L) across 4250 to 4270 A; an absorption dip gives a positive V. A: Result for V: -0.3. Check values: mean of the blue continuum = 41.1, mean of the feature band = 41.1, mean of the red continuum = 39.7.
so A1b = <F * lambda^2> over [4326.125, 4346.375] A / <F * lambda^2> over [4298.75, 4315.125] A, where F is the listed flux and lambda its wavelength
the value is 1.07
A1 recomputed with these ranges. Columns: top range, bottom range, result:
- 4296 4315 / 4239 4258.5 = 0.87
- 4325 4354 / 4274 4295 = 0.97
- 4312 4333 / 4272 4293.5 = 1.03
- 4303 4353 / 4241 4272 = 0.95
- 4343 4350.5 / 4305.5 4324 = 1.06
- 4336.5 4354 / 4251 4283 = 0.91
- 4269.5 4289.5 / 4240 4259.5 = 0.98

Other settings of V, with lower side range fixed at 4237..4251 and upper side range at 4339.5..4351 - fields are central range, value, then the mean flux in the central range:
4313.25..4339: -1.91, 39.3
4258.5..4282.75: -0.70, 40.3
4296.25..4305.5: 0.78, 34.6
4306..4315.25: 0.61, 34.9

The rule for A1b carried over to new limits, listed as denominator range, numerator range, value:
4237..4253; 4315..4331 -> 1.03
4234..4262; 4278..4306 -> 0.94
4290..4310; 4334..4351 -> 1.03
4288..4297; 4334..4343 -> 0.86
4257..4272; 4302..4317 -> 0.90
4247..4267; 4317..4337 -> 1.01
